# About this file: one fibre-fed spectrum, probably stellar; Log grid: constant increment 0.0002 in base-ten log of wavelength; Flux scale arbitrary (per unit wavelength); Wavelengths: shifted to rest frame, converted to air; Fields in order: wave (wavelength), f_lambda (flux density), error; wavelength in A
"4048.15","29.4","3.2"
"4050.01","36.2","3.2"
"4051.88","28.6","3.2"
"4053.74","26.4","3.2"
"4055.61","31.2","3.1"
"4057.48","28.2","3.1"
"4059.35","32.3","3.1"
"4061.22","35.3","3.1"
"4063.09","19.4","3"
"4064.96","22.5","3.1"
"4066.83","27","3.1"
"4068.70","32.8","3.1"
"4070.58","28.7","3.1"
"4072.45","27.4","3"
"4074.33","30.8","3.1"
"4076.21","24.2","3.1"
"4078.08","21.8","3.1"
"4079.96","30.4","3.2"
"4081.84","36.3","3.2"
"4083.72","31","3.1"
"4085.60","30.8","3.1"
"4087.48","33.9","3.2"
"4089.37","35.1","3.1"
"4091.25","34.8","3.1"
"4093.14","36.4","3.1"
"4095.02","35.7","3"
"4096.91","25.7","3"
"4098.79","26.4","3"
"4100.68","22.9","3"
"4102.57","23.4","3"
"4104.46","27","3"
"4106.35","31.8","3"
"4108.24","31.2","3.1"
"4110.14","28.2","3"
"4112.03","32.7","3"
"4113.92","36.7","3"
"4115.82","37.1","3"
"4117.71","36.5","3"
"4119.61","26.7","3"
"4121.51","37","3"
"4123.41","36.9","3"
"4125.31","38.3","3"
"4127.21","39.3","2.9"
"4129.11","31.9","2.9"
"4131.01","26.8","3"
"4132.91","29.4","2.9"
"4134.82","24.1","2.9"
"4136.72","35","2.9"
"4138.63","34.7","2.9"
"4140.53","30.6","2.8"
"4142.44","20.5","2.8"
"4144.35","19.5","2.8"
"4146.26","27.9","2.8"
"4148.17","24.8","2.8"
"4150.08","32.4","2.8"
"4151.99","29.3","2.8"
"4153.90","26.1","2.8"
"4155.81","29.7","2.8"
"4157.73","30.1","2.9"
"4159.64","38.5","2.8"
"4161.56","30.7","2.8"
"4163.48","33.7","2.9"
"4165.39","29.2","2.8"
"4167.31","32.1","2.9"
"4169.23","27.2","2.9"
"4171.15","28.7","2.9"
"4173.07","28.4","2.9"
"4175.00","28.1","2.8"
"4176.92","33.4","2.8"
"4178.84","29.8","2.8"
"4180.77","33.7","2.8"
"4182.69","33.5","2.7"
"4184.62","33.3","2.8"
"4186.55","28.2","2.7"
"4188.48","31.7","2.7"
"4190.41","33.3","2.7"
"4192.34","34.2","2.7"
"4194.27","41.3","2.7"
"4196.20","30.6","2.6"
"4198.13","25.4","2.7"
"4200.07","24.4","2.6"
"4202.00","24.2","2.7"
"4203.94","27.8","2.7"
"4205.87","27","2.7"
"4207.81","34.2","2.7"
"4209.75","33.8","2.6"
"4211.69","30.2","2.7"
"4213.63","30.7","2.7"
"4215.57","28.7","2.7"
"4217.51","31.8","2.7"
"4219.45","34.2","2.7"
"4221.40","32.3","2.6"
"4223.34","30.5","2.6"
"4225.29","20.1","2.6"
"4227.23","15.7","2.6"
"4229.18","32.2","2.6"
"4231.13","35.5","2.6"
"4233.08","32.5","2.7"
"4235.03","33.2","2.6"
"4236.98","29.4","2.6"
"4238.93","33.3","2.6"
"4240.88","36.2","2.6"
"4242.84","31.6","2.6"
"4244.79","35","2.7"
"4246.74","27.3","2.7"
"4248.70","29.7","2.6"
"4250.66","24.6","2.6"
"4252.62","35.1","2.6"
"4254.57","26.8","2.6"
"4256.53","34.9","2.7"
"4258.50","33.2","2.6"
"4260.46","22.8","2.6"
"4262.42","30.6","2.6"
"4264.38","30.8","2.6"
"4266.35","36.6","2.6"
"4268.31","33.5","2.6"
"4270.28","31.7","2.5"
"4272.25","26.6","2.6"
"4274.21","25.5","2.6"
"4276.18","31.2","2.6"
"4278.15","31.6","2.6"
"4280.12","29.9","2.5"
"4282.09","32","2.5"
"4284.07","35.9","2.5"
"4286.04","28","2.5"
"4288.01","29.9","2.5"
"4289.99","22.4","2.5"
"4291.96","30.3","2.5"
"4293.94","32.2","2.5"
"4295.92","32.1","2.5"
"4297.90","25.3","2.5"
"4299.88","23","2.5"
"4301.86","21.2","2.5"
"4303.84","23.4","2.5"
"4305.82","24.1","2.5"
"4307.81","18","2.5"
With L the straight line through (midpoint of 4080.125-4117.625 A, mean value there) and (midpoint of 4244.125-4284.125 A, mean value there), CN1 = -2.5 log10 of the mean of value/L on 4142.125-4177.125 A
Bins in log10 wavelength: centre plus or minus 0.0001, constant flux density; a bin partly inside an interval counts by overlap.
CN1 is 0.08 mag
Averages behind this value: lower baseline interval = 31.5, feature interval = 29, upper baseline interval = 30.6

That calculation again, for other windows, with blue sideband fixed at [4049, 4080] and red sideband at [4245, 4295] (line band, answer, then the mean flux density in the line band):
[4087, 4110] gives -0.056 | 30.2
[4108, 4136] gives -0.142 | 32.9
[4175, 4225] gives -0.048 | 30.9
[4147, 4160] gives -0.021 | 29.7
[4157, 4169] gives -0.102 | 32.1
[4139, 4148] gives 0.151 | 25.3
